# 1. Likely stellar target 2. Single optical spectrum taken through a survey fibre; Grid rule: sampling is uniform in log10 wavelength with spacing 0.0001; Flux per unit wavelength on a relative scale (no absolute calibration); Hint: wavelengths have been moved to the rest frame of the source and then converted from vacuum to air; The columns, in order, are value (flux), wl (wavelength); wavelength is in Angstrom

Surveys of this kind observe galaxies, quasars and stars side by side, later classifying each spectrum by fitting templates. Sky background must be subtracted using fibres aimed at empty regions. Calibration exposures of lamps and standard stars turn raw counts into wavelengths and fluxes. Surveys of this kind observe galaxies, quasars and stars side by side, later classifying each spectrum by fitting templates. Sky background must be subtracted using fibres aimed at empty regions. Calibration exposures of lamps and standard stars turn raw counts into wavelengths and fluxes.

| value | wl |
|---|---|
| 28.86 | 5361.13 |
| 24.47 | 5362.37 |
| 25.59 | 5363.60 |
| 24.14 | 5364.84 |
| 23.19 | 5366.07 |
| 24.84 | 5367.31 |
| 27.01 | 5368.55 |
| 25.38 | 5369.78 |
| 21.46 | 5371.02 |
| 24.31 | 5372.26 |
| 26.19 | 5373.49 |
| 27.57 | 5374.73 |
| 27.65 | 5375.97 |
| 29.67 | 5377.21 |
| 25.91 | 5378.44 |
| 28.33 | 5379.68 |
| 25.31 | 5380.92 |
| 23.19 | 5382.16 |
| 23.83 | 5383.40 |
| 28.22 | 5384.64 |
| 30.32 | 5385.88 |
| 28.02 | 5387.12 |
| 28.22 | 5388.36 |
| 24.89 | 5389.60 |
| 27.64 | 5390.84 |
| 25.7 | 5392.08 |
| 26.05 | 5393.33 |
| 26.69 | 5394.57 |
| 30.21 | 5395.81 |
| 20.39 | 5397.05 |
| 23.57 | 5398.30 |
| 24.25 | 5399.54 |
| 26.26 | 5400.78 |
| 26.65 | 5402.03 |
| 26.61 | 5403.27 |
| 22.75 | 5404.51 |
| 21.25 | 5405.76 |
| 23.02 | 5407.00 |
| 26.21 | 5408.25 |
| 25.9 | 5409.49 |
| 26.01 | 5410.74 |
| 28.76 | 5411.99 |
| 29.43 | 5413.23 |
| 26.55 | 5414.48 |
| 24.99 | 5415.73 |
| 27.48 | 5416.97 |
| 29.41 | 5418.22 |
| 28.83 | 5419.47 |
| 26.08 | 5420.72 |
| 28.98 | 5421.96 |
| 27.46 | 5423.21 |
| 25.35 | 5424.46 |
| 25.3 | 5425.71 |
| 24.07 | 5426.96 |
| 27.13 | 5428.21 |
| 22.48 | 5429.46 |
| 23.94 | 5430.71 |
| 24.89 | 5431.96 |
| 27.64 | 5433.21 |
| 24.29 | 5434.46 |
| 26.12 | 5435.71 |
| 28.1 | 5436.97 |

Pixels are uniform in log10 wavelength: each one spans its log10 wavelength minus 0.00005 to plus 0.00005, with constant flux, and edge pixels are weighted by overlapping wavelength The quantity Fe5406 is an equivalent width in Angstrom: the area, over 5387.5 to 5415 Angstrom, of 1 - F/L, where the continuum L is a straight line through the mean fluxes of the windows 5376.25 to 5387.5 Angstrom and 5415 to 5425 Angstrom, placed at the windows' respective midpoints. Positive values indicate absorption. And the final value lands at 1.4 Angstrom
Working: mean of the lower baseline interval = 27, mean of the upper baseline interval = 27.3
